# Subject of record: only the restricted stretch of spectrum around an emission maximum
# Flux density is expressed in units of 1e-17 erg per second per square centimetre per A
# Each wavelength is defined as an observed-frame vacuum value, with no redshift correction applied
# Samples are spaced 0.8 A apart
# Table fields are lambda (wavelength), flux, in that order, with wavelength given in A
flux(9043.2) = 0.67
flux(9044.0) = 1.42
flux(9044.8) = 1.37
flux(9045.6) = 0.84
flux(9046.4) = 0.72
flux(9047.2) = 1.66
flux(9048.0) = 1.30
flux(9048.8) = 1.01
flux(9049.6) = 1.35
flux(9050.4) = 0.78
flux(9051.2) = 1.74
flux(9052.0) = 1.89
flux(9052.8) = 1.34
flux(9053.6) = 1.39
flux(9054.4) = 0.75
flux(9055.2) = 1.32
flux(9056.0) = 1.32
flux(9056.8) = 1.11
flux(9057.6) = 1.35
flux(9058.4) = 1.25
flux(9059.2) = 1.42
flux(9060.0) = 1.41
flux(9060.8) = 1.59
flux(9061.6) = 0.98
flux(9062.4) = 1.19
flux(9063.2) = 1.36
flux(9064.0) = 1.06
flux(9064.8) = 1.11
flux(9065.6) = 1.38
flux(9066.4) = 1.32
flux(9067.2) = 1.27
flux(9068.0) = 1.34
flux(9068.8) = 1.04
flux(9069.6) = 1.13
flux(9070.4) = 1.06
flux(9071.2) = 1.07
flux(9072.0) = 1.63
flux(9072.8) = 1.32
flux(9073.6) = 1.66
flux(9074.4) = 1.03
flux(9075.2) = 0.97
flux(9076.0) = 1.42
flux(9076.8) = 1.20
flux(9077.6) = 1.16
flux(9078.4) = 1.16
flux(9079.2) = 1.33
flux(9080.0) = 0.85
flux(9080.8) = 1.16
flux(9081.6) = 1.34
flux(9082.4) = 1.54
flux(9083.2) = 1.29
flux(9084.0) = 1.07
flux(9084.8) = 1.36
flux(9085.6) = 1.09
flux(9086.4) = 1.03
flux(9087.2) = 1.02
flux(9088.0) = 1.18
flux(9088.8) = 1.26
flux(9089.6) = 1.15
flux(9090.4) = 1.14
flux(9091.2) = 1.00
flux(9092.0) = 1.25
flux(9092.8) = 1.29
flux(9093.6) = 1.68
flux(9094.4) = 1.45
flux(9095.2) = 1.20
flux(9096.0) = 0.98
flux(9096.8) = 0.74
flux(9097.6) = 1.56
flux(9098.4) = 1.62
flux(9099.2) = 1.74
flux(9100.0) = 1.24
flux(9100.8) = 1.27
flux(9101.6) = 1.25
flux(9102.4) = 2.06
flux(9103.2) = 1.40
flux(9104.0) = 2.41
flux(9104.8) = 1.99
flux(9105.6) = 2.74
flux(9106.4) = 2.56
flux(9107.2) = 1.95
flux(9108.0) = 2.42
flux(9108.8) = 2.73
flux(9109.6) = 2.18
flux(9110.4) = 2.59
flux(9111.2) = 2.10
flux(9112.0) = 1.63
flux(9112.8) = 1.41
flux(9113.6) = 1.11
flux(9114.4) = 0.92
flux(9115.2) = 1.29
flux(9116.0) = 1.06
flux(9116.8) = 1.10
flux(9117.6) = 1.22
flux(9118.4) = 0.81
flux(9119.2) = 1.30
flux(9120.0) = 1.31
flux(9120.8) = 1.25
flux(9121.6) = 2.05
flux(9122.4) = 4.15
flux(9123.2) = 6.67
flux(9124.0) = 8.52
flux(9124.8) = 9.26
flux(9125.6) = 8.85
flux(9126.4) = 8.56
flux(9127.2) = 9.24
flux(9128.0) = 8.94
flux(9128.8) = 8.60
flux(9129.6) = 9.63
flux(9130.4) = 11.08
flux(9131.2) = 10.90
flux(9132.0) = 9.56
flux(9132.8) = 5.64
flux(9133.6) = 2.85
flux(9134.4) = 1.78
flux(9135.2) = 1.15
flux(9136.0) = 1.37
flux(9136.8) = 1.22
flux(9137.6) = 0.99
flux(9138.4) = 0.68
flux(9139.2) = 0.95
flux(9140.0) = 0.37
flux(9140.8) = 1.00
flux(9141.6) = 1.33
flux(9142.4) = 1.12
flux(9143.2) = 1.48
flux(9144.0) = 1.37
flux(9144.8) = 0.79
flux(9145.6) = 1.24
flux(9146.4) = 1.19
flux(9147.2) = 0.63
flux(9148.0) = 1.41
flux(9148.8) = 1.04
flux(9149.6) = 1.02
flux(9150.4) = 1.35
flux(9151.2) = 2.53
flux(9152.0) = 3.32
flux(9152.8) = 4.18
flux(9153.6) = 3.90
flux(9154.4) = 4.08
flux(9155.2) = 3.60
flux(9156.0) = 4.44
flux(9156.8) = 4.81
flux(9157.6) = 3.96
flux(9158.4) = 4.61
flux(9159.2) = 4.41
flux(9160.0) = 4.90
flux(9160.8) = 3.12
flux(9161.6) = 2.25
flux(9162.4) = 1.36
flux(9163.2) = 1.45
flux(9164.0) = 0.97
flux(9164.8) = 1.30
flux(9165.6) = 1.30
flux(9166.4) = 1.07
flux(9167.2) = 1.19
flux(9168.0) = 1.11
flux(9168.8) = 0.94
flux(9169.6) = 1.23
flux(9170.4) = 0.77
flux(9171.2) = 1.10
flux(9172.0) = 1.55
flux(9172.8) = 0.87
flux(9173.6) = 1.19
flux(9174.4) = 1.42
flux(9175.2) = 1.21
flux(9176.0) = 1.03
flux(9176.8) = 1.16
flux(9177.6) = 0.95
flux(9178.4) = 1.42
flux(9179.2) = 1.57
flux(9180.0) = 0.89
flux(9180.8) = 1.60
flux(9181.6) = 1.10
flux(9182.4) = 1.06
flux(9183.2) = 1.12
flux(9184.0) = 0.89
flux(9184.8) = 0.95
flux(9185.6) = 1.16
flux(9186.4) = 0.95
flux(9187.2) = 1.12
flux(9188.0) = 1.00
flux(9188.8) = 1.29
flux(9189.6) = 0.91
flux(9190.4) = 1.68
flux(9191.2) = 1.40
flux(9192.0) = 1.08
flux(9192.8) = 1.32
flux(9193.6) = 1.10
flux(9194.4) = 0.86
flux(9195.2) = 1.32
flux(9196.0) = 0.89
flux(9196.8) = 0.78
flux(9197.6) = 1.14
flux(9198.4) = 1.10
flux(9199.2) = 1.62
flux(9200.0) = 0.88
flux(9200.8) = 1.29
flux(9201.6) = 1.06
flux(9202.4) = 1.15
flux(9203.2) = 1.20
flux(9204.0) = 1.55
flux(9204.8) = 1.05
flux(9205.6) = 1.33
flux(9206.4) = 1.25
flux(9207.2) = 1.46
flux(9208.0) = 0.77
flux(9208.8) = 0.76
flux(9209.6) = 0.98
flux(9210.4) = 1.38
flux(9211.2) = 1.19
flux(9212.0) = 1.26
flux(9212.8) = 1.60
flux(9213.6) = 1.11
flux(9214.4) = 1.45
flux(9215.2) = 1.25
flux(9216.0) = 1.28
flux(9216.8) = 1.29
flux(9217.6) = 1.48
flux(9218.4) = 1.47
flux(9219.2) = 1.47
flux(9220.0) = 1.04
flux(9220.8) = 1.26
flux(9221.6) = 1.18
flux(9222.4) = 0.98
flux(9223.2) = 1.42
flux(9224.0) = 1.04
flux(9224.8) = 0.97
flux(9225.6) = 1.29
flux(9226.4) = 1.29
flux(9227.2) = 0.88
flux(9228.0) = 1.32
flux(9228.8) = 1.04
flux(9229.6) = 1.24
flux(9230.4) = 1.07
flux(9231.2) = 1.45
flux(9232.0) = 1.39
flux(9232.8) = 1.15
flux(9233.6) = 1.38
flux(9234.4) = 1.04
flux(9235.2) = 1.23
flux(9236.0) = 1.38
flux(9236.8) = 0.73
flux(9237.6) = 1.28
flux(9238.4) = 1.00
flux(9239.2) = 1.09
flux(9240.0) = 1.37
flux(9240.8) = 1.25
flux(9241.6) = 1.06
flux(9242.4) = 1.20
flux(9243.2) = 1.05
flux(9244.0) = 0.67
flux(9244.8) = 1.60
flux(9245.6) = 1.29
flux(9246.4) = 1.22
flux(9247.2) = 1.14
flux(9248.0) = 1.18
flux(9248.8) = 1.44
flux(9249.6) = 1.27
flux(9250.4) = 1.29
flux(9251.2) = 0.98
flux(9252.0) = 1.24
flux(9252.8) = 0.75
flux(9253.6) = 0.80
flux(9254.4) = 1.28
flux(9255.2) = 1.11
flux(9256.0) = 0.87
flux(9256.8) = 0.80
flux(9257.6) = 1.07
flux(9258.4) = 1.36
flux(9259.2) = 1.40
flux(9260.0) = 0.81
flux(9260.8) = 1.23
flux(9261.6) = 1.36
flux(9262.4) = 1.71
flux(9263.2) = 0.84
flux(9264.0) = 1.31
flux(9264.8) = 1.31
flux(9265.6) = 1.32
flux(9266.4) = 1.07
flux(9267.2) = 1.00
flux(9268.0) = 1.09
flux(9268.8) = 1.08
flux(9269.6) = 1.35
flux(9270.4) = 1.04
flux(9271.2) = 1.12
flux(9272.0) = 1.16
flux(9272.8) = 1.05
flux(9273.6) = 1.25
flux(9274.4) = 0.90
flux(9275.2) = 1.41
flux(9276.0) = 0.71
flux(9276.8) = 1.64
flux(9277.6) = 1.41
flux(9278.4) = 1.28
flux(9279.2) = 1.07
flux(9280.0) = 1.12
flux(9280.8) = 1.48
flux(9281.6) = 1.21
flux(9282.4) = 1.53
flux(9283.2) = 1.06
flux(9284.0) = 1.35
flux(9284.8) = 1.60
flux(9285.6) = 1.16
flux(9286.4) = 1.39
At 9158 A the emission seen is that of [N II] 6583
